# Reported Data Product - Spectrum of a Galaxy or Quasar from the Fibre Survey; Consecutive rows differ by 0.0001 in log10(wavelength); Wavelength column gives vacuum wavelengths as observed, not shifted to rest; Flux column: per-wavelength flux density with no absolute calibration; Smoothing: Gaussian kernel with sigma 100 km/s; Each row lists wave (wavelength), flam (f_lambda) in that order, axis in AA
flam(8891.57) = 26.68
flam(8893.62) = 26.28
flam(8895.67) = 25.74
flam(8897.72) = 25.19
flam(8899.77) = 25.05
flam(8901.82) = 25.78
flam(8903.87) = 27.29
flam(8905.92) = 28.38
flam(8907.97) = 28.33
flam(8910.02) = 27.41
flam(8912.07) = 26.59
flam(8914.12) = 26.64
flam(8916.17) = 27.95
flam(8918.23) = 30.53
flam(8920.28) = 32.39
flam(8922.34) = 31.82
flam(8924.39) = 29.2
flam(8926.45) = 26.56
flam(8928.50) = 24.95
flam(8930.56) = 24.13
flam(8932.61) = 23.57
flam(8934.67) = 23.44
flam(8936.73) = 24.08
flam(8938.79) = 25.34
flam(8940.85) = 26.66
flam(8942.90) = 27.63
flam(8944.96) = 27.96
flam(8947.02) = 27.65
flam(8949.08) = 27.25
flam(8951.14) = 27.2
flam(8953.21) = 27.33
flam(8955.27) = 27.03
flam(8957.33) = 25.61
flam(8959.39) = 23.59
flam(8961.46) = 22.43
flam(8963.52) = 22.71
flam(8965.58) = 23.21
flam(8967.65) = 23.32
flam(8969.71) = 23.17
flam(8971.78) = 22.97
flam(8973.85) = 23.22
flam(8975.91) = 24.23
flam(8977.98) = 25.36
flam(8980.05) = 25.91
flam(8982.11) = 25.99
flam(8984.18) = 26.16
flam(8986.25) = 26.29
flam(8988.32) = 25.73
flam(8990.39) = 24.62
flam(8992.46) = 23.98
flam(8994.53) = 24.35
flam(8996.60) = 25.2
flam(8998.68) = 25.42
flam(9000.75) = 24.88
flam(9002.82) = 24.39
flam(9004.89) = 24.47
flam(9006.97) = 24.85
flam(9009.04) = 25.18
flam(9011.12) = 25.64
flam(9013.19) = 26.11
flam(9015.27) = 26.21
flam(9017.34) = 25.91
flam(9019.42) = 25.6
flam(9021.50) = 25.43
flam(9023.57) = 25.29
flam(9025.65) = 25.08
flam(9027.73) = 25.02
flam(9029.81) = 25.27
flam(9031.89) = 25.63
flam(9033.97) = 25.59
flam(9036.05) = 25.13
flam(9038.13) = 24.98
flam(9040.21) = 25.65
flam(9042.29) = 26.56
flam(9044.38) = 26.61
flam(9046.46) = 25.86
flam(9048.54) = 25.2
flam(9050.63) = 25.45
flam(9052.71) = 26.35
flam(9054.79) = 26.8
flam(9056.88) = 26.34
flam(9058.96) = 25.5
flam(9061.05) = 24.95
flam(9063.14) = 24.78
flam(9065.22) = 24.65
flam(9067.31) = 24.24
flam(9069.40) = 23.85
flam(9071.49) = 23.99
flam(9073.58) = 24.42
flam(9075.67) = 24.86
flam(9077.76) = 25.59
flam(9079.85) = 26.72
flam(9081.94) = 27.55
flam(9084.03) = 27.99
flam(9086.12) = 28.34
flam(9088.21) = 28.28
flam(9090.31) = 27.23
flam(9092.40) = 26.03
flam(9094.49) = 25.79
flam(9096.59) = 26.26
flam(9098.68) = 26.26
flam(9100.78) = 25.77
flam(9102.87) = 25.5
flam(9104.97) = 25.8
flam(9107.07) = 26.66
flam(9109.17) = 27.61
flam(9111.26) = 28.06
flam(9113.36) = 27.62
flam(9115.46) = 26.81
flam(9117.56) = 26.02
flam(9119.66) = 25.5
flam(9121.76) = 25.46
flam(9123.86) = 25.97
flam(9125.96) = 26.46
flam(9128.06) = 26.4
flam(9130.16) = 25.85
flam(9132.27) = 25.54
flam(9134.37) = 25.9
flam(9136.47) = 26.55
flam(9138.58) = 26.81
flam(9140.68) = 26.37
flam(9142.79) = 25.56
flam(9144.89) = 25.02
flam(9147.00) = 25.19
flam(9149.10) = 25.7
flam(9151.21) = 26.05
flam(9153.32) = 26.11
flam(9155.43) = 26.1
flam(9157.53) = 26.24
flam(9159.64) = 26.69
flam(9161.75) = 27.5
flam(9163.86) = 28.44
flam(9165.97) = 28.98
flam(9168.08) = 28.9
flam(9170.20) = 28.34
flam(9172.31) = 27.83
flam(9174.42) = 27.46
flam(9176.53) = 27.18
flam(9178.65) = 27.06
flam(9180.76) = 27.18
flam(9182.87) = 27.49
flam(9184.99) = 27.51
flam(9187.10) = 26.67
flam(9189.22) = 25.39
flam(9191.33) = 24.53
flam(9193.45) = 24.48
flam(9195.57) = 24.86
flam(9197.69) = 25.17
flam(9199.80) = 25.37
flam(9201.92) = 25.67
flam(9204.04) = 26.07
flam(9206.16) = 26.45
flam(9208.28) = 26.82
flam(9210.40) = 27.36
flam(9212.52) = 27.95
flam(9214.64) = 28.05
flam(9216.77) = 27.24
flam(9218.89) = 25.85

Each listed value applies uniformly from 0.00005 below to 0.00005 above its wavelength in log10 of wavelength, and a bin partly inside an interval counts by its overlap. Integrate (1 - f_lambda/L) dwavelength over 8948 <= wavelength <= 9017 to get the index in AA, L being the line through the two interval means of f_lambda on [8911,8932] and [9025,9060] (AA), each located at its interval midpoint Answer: 4.8 AA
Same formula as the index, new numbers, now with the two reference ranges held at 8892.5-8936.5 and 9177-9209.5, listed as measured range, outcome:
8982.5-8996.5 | 0.78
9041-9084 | 1.48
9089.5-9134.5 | 0.06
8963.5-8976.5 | 1.70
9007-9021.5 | 0.52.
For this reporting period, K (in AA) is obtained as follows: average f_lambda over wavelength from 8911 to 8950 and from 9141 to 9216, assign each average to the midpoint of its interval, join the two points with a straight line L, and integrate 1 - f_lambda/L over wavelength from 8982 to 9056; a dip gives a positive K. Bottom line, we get 4.0 AA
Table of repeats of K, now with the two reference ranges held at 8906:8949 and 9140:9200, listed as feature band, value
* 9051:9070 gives 1.1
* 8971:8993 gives 1.7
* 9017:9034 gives 1.0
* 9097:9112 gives 0.1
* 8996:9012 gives 1.2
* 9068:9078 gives 0.9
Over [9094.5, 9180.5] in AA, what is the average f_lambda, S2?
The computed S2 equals 26.6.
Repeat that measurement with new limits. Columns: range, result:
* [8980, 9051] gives 25.4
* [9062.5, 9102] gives 25.9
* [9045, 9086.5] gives 25.6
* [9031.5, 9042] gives 25.5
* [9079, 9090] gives 27.8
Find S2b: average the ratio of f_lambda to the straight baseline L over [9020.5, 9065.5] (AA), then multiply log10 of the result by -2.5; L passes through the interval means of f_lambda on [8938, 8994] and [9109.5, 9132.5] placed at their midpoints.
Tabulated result 0.01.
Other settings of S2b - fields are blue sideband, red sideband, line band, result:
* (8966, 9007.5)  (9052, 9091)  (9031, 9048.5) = -0.01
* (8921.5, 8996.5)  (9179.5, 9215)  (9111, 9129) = -0.02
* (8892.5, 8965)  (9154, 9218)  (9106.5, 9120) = -0.01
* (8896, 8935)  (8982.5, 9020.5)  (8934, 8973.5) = 0.05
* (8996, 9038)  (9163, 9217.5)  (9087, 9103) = -0.02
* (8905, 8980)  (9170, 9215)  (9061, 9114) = 0.01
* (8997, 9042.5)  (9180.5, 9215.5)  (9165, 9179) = -0.07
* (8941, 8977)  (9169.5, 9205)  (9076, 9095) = -0.05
